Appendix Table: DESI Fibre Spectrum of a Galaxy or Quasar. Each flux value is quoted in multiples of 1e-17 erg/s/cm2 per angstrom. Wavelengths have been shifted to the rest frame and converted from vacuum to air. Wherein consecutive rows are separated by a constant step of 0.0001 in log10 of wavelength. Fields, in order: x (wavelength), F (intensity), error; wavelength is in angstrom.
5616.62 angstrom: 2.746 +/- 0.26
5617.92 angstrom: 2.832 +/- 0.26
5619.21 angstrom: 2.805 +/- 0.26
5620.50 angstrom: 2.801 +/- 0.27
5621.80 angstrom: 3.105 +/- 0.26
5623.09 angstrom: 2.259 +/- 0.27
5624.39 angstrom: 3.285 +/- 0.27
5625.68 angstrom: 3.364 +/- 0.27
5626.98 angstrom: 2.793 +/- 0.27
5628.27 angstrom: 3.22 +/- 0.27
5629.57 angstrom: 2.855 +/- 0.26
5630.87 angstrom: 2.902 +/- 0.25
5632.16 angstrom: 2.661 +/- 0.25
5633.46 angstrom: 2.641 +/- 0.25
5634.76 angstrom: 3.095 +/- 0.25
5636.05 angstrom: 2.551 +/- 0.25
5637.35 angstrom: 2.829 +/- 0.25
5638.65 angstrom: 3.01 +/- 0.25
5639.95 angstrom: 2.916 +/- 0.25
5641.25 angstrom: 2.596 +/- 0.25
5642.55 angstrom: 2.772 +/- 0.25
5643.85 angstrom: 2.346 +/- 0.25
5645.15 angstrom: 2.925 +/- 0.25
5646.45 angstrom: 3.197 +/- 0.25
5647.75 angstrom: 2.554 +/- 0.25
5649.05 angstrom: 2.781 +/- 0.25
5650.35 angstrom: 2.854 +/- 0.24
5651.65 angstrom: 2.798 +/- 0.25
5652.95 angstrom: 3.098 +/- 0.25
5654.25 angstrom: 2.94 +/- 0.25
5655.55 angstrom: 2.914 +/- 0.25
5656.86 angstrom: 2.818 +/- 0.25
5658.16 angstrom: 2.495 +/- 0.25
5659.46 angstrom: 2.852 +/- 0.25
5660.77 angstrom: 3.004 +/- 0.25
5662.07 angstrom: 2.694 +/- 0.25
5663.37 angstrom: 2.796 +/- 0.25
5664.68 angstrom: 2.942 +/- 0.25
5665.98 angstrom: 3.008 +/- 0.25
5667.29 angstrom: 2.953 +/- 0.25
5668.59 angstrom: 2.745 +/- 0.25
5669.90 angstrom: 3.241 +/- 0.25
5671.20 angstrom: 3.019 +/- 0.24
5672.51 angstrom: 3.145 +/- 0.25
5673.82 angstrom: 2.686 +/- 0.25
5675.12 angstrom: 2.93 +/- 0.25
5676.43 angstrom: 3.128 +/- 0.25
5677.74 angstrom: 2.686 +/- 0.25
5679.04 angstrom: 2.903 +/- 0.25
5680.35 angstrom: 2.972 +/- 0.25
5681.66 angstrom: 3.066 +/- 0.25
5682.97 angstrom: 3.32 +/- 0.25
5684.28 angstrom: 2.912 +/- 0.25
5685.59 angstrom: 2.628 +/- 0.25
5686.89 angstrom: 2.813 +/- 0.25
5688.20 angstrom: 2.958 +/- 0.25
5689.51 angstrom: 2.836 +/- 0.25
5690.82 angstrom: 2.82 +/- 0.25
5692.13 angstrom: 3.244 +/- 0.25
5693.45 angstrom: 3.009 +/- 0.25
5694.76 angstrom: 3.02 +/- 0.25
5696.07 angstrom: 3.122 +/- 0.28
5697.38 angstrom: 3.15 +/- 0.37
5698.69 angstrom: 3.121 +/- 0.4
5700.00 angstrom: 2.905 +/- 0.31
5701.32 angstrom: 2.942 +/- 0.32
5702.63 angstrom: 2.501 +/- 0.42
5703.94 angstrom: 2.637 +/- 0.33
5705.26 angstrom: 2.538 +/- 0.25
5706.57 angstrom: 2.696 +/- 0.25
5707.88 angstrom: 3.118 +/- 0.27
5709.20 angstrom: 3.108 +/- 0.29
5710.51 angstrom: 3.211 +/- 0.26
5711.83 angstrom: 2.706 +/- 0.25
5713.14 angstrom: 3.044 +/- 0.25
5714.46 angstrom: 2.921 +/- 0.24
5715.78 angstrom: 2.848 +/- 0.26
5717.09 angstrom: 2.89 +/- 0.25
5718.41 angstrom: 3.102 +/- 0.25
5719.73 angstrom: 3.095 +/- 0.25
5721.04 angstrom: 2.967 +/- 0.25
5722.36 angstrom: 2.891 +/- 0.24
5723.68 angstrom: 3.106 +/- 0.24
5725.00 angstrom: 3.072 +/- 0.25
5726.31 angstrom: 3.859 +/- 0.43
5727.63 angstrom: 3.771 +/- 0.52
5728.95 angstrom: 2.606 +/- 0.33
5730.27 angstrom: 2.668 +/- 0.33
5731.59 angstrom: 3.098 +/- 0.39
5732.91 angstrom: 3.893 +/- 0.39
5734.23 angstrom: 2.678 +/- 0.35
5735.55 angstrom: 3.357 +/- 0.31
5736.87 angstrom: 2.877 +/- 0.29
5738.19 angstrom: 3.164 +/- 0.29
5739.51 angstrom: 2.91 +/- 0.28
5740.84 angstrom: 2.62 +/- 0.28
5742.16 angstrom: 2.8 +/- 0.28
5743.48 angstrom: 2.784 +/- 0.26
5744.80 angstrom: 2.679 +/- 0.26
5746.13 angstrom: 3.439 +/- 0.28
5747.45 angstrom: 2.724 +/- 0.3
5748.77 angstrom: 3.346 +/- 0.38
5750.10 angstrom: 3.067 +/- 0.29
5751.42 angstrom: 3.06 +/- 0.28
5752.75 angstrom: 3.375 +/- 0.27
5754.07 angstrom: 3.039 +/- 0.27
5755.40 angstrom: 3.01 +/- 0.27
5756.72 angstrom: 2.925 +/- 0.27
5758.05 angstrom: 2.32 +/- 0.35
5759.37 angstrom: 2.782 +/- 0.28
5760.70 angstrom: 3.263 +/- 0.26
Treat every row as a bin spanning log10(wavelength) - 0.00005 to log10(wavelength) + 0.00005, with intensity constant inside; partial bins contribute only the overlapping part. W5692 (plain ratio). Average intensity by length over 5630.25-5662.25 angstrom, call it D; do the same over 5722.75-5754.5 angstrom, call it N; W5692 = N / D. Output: 1.10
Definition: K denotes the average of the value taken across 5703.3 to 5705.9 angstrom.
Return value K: 2.58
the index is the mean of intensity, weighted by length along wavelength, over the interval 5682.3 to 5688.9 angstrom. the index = 2.93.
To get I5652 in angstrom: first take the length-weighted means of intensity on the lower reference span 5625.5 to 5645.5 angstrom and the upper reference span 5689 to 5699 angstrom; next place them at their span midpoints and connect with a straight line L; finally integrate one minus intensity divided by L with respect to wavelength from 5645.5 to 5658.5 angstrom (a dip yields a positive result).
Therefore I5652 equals 0.1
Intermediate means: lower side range 2.83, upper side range 3.04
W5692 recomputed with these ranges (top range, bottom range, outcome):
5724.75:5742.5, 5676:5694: 1.05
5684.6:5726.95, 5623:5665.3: 1.04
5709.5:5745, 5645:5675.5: 1.05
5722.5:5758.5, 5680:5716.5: 1.04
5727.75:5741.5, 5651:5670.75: 1.04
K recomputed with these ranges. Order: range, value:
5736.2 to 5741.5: 2.89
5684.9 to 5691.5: 2.82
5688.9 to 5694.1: 2.97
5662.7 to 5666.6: 2.92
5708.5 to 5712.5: 3.01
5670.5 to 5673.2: 3.08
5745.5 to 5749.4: 3.17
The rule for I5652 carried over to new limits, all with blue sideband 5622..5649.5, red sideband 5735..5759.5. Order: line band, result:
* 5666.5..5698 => -0.9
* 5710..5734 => -1.2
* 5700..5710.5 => 0.3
